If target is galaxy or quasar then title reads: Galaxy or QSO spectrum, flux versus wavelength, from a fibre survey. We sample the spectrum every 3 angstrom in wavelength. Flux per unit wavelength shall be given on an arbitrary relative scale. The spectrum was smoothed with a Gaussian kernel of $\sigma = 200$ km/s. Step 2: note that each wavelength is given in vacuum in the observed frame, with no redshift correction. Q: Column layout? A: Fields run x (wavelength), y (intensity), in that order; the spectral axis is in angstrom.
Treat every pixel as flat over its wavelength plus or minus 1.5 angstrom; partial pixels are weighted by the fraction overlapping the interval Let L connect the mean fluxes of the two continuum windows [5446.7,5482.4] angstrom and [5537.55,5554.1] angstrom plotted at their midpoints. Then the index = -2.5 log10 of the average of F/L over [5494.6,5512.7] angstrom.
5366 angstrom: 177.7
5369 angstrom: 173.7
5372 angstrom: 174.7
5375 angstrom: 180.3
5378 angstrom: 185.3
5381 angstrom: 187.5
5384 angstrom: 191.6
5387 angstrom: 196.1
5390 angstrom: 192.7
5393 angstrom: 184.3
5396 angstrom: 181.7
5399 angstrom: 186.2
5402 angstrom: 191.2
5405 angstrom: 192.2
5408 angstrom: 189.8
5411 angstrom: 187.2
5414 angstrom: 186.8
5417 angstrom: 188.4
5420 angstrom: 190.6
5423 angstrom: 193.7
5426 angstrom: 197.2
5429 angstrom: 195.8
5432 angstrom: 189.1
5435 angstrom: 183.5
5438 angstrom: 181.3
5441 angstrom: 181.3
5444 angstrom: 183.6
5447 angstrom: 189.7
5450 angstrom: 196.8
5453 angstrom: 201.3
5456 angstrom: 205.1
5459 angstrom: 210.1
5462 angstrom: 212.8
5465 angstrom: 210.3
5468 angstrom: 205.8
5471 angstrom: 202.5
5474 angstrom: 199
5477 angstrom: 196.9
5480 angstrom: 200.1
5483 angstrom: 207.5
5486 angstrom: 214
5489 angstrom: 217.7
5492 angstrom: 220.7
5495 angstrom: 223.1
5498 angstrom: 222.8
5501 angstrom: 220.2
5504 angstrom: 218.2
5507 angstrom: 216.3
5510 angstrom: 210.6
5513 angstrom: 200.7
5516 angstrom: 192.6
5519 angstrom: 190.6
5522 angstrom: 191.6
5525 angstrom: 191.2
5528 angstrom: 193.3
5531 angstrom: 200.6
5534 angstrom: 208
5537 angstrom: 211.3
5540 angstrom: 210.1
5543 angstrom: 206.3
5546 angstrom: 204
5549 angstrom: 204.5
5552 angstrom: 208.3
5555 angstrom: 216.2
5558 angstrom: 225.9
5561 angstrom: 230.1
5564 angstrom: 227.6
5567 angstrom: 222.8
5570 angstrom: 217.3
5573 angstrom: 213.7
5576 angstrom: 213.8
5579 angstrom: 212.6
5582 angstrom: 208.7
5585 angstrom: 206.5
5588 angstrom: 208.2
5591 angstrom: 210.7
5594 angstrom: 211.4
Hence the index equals -0.06 mag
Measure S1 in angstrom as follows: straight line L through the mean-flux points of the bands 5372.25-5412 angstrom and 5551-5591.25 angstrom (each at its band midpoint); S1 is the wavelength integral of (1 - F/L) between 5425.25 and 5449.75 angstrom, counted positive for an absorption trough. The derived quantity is 0.9 angstrom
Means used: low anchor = 188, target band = 188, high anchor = 216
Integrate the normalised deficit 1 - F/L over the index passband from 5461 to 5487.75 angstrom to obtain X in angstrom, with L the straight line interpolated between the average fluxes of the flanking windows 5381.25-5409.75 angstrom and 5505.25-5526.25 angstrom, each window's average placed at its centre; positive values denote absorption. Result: -1.29 angstrom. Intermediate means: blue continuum 189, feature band 205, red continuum 199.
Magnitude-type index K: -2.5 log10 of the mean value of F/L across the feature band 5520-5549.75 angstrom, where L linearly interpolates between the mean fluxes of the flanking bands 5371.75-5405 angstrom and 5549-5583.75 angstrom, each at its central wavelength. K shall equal 0.05 mag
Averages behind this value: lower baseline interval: 187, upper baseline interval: 217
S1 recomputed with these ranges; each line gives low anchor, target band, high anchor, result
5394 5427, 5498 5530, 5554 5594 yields 0.4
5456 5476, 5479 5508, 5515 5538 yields -2.0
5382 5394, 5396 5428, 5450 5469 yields 1.1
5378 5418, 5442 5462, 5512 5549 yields -0.5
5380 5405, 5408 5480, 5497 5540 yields 0.2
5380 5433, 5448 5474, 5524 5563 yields -1.0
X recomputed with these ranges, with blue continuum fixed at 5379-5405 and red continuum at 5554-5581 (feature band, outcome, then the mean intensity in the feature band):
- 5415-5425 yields 0.2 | 191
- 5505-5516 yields 0.1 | 207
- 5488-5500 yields -0.8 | 221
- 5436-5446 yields 0.8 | 183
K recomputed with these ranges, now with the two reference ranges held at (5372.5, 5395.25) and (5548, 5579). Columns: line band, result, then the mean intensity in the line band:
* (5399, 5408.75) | 0.00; 190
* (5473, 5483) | 0.02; 200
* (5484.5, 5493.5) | -0.06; 217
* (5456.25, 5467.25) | -0.05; 210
